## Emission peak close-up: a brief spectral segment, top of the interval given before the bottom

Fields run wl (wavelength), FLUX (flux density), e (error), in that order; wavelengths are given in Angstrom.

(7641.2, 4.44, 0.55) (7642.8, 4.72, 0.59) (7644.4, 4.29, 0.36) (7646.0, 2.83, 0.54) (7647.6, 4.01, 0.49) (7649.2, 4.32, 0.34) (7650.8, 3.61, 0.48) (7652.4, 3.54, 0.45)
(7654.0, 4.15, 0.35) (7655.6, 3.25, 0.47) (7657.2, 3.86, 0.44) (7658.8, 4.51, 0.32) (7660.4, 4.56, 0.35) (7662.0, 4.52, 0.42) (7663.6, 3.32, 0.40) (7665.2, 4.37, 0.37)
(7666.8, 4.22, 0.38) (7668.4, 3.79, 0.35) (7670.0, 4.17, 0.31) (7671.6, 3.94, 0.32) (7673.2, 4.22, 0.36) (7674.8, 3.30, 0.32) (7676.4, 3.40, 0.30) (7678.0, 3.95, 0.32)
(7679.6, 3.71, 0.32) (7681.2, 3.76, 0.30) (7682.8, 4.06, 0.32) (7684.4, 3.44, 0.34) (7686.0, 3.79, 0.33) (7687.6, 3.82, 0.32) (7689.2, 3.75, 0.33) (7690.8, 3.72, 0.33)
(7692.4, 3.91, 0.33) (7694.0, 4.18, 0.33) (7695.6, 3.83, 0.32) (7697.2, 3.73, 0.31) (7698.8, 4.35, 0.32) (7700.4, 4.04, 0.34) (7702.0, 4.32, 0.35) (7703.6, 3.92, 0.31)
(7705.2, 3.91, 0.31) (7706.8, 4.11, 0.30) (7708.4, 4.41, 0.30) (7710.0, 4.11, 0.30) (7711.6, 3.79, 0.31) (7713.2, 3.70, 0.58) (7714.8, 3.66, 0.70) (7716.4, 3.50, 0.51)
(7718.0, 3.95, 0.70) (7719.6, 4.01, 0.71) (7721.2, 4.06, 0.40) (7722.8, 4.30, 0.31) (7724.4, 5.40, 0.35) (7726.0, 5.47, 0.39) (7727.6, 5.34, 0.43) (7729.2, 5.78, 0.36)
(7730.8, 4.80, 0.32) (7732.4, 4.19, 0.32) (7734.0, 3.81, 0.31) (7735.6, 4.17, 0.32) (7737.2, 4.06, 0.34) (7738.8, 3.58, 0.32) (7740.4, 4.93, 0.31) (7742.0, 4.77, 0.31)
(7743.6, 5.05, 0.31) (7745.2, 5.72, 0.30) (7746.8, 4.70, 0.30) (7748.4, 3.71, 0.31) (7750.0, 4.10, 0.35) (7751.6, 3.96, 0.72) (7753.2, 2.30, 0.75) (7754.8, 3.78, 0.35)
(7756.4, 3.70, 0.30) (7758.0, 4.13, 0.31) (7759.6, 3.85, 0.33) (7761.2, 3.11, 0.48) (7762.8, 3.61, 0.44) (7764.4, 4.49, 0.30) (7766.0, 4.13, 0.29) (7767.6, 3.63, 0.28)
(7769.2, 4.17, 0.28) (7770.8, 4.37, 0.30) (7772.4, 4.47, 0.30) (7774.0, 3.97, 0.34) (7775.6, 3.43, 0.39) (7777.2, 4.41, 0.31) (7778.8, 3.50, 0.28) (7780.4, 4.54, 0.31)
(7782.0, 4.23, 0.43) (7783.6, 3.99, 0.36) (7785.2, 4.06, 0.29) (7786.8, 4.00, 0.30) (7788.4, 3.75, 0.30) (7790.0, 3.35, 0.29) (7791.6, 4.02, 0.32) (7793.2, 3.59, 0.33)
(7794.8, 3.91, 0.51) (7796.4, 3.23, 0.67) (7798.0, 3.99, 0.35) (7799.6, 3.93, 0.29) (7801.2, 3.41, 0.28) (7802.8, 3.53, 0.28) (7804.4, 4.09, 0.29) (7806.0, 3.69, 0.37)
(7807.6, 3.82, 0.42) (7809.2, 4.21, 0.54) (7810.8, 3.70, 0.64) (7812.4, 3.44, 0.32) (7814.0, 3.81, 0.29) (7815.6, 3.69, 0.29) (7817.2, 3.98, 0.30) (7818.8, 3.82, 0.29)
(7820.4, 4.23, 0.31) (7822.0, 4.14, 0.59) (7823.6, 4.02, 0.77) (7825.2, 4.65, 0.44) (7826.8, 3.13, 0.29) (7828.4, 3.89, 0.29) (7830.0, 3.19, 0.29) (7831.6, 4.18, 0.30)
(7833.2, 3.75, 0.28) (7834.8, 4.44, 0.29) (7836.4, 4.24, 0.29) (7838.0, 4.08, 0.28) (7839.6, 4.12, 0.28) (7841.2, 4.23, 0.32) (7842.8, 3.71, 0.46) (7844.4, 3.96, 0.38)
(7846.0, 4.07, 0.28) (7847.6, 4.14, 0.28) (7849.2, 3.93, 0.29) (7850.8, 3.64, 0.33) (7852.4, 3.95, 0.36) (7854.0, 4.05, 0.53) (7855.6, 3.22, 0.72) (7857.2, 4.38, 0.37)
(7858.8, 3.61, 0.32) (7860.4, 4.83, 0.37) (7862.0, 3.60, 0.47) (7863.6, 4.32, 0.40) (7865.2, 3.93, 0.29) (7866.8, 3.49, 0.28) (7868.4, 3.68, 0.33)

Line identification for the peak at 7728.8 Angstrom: [S II] 6716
